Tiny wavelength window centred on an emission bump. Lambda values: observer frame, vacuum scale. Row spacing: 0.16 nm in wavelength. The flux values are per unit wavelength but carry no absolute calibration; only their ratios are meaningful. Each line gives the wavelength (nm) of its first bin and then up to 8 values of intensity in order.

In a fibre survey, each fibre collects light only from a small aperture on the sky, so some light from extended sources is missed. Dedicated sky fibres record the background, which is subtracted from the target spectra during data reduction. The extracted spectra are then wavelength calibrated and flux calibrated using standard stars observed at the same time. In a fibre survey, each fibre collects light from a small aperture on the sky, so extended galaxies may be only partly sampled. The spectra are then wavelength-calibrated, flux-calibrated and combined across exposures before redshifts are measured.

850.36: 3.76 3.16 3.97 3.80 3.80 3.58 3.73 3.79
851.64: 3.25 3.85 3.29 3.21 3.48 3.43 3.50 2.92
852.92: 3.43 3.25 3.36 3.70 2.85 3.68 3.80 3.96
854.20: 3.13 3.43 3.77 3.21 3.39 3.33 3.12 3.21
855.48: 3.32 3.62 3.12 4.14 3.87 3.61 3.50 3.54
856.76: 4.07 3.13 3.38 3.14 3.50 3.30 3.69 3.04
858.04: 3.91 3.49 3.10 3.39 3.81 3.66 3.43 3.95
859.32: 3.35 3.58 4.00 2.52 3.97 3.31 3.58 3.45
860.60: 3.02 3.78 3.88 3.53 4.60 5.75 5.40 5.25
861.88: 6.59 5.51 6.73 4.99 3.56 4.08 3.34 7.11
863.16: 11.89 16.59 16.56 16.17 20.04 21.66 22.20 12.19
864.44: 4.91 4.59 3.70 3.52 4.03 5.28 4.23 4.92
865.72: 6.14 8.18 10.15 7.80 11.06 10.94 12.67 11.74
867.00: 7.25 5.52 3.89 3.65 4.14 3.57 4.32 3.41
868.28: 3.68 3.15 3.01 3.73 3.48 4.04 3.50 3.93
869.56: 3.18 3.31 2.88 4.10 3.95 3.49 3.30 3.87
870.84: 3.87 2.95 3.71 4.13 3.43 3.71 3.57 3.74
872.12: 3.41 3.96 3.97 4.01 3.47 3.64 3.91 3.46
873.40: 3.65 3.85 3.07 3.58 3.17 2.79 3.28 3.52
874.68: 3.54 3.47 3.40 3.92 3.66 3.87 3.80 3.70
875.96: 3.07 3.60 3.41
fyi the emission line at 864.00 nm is H-alpha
